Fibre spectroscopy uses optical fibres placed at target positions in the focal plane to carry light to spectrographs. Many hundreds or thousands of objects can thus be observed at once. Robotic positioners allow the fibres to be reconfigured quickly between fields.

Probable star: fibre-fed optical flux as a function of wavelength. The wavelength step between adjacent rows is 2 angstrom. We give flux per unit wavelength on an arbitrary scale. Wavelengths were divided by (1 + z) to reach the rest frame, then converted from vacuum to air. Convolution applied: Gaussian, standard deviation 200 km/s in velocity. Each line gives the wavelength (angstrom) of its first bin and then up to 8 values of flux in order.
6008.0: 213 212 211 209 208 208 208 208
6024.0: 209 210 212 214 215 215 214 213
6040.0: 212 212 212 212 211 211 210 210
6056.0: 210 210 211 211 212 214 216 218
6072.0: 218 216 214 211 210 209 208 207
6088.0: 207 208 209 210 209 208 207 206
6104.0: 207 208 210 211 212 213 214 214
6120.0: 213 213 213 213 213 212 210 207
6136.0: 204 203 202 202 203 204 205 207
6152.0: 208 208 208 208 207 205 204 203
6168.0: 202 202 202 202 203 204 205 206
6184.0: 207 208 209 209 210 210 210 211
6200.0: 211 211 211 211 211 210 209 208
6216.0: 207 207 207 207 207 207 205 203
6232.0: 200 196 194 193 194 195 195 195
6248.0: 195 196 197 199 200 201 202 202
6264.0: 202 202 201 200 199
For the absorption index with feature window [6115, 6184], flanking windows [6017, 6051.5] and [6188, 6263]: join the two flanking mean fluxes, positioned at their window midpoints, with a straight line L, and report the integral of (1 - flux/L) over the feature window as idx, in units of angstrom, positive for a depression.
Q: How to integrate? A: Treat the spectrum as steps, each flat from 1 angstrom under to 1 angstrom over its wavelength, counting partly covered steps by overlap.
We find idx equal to 0.0 angstrom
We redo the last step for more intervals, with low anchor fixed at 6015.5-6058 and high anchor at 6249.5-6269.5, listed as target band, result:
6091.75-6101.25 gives 0.0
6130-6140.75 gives 0.0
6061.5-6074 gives -0.3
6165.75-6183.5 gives 0.1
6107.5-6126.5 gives -0.5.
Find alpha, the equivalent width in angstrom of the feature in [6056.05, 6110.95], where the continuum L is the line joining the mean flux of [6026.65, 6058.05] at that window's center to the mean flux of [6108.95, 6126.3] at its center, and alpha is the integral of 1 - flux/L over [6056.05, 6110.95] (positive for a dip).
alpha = 0.5 angstrom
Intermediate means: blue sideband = 212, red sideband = 213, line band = 211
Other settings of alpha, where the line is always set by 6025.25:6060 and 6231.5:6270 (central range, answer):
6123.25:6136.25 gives -0.3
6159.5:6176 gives 0.0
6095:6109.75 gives 0.0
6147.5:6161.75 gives -0.2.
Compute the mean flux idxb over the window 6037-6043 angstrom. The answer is 212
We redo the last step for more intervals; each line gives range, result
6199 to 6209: 211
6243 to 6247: 195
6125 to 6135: 211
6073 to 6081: 213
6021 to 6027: 209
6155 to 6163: 207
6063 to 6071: 215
